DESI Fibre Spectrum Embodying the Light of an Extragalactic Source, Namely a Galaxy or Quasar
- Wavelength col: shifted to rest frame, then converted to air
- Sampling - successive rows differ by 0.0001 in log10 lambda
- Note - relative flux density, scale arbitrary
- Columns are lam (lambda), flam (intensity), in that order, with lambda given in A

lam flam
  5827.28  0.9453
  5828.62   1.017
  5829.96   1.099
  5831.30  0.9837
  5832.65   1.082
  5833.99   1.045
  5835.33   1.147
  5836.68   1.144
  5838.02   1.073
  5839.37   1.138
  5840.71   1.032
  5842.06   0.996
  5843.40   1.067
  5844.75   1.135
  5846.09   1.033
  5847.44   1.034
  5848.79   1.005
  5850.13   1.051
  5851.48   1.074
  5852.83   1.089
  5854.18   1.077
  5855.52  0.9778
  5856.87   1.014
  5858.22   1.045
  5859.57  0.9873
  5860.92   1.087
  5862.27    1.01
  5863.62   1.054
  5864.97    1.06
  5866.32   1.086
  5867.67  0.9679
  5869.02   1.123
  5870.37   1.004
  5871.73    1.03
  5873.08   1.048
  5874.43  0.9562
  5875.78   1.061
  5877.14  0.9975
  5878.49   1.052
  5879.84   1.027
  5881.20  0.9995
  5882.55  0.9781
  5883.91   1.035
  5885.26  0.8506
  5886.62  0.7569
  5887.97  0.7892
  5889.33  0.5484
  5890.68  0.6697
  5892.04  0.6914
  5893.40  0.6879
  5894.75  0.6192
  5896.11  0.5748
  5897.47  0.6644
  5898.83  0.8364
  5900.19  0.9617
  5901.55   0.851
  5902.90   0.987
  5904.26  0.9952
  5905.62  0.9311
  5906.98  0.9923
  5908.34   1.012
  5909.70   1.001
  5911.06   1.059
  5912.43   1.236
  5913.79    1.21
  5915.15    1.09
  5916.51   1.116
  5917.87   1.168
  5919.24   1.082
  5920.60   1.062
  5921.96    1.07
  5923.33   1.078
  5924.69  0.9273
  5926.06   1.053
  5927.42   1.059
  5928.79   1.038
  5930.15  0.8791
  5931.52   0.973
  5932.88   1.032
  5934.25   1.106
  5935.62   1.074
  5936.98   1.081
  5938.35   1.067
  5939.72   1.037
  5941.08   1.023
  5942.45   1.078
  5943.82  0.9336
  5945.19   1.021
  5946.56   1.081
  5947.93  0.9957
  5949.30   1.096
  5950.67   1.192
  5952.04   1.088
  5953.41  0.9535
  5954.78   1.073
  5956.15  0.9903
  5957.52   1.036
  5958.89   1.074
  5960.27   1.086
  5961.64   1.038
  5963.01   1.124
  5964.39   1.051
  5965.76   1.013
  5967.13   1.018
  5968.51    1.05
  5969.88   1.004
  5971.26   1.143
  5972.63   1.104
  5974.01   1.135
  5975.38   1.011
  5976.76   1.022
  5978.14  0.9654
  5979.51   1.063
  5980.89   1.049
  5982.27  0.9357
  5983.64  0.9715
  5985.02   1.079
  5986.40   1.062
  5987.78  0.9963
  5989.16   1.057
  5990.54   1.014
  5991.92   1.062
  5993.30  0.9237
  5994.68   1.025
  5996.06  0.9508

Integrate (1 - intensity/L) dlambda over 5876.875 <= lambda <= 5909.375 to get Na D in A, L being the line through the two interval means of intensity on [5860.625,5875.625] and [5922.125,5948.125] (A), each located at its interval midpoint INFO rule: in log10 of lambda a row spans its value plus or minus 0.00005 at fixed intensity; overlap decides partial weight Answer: 5.7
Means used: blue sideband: 1.04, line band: 0.854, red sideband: 1.03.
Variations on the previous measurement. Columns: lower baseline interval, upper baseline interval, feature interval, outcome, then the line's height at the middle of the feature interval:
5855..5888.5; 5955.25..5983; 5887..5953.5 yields 3.2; 1.02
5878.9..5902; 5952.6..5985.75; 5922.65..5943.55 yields -2.3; 0.93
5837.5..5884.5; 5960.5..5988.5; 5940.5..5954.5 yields -0.1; 1.04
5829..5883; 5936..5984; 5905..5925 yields -0.5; 1.05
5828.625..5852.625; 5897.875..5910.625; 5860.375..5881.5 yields -0.5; 1.01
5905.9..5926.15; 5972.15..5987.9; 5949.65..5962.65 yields -0.2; 1.05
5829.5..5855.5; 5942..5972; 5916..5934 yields 0.2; 1.06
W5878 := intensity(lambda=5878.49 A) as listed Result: 1.052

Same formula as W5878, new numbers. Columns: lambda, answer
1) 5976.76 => 1.022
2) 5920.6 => 1.062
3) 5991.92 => 1.062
